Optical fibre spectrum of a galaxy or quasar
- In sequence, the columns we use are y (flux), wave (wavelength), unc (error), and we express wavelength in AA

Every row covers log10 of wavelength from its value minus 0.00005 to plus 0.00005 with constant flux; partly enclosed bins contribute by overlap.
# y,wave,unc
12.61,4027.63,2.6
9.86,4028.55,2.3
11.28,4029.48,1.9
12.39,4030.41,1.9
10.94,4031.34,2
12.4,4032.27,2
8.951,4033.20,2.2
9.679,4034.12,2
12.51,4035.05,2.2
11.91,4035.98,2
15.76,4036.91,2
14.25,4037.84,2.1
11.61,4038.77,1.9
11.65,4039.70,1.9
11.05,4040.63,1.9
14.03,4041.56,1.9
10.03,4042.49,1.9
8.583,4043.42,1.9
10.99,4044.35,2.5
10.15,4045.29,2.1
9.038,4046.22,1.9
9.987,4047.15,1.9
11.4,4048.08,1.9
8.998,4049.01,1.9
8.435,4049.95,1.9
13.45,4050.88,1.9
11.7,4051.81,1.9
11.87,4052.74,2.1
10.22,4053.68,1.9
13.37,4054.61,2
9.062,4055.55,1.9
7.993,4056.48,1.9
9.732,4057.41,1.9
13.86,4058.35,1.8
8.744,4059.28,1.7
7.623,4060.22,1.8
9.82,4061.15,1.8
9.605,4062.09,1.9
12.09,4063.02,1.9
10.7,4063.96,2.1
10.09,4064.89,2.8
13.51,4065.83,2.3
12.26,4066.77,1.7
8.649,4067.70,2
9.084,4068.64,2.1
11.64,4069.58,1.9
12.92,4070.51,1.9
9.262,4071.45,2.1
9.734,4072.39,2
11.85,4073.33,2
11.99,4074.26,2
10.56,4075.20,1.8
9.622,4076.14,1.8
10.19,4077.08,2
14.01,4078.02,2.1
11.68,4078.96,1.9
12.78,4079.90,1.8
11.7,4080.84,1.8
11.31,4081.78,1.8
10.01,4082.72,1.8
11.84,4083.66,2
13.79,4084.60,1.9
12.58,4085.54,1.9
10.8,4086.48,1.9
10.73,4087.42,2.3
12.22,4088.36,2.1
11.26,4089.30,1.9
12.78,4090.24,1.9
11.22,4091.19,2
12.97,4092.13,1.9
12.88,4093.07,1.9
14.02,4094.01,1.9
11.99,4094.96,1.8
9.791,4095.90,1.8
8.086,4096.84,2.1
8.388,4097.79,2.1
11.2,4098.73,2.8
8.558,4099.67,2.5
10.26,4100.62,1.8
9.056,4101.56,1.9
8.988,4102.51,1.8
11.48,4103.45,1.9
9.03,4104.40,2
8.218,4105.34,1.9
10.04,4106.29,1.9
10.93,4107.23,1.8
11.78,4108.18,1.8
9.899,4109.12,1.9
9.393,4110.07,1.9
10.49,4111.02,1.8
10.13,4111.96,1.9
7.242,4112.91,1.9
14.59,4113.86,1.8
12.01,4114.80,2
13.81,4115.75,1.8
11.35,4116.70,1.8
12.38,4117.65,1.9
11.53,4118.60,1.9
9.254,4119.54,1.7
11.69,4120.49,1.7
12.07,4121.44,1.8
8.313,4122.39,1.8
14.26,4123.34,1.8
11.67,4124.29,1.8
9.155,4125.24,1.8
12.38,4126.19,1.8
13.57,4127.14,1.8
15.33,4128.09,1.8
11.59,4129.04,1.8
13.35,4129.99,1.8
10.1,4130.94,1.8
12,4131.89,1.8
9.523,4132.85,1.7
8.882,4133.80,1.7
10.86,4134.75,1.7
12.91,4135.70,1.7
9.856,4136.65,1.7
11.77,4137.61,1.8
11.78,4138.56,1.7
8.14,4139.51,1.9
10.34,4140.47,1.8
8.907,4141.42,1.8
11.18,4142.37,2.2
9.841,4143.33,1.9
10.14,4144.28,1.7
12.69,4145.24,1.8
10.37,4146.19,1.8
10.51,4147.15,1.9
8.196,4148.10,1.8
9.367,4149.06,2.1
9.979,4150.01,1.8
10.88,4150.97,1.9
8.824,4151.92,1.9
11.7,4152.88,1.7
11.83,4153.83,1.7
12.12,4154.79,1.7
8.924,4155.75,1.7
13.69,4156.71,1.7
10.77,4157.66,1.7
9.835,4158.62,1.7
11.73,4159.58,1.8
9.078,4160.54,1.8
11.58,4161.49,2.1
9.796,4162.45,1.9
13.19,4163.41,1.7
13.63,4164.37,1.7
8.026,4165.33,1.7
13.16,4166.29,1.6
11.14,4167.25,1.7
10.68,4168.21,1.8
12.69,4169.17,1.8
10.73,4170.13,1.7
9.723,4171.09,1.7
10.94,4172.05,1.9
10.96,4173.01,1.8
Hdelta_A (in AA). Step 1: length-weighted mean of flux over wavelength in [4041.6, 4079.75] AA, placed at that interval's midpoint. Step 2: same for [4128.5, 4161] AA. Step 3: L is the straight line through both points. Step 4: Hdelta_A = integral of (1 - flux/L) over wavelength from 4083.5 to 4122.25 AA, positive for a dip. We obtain -1.11 AA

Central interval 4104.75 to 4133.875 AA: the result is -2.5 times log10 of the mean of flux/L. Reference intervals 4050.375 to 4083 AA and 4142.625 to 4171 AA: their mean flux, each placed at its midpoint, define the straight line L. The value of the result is -0.03 mag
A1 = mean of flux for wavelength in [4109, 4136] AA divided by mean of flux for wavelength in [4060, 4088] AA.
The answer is 1.0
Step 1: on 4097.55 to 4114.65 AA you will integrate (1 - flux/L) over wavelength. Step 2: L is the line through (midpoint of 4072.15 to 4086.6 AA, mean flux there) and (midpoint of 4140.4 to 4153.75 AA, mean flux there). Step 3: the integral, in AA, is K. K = 1.6 AA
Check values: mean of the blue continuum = 11.6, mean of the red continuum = 10.3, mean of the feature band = 10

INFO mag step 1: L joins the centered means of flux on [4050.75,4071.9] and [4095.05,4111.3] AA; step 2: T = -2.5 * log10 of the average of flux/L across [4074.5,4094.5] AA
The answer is -0.16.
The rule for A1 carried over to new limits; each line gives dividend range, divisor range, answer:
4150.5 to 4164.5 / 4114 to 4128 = 0.94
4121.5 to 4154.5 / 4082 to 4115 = 1.01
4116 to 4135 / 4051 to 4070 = 1.08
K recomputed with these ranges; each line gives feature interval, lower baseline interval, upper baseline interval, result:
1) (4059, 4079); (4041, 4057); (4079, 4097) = 0.9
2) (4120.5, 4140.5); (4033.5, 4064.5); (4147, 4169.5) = -0.9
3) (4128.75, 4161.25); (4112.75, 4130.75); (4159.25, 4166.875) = 2.6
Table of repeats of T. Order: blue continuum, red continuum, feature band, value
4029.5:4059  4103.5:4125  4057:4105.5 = 0.01 mag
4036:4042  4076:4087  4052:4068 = 0.17 mag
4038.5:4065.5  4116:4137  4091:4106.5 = 0.08 mag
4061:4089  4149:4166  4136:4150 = 0.07 mag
